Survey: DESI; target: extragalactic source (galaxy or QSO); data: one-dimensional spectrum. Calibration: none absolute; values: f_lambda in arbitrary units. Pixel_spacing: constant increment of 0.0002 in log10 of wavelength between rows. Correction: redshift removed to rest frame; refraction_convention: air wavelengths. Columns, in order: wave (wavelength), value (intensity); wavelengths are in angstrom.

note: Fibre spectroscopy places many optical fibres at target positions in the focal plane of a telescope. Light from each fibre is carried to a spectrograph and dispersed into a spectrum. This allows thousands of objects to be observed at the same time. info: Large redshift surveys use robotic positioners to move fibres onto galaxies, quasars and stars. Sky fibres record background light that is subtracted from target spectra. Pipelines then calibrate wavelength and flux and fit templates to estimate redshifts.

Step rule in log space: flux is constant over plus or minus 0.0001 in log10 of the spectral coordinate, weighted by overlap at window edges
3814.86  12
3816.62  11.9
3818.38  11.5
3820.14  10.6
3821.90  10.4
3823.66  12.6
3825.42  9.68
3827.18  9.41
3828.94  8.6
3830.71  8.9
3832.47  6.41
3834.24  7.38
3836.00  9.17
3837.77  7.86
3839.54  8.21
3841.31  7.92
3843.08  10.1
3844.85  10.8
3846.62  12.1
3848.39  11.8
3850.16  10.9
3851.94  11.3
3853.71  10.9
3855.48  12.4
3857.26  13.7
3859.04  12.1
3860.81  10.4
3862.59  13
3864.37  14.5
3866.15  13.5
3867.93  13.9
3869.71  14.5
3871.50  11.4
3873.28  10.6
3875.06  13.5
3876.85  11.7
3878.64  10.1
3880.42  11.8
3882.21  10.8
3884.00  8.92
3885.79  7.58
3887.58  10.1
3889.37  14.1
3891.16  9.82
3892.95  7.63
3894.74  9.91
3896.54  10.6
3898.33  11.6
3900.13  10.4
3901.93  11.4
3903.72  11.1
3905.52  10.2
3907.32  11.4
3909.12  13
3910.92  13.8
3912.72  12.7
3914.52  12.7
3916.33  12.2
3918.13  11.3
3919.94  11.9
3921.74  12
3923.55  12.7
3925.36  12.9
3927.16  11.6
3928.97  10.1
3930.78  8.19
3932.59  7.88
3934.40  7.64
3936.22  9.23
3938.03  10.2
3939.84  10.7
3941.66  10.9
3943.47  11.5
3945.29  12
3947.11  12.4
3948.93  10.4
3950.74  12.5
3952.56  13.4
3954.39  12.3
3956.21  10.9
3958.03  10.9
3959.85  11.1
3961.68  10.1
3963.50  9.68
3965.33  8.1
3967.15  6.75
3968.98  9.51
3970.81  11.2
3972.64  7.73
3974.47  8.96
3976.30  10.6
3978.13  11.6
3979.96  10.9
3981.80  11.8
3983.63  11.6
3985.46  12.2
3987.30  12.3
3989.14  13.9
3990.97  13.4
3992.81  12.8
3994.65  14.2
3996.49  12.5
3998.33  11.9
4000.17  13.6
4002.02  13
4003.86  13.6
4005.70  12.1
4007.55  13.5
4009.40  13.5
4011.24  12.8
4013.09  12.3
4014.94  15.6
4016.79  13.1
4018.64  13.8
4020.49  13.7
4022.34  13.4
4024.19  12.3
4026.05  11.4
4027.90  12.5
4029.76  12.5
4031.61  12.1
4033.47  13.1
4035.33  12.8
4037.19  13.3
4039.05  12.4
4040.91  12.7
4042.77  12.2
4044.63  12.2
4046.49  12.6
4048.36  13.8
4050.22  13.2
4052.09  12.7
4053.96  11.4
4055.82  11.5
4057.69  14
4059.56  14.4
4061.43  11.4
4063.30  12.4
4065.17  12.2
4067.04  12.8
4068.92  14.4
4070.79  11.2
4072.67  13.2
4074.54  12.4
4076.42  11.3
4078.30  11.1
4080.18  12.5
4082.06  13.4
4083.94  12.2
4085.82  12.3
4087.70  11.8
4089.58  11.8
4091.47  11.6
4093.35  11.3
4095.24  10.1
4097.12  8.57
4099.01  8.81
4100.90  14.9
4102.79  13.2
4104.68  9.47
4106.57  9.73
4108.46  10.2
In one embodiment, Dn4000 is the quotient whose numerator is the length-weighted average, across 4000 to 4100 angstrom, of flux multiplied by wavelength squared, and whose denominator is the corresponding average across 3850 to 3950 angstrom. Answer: 1.2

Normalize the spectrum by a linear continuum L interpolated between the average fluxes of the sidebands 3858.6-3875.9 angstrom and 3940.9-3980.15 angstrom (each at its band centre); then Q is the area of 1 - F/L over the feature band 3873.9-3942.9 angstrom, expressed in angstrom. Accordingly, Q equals 5.23 angstrom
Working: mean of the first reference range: 12.8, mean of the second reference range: 10.6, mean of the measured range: 10.9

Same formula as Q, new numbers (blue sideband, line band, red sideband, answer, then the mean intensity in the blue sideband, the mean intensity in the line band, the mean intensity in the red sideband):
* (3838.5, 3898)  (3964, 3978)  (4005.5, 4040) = 3.7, 11.2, 9.15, 13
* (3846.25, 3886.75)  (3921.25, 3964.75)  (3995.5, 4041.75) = 5.3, 11.8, 10.9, 12.9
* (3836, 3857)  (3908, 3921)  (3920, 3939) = -2.7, 10.4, 12.5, 10.3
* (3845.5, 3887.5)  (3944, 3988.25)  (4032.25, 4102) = 4.5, 11.8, 10.8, 12.3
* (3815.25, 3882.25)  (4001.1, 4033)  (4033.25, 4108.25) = -3.1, 11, 13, 12.1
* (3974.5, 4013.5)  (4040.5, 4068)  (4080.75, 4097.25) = -1.6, 12.5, 12.6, 11.6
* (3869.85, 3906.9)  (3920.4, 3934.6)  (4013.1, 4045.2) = 1.0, 10.7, 10.6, 12.9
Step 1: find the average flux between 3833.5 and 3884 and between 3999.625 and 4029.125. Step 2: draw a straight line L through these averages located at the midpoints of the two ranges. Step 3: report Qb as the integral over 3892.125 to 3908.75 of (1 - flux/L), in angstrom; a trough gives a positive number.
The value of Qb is 1.7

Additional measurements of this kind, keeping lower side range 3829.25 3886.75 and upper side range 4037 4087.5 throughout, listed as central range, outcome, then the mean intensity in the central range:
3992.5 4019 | -2.5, 13.2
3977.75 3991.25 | -0.3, 12.2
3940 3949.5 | 0.1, 11.4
